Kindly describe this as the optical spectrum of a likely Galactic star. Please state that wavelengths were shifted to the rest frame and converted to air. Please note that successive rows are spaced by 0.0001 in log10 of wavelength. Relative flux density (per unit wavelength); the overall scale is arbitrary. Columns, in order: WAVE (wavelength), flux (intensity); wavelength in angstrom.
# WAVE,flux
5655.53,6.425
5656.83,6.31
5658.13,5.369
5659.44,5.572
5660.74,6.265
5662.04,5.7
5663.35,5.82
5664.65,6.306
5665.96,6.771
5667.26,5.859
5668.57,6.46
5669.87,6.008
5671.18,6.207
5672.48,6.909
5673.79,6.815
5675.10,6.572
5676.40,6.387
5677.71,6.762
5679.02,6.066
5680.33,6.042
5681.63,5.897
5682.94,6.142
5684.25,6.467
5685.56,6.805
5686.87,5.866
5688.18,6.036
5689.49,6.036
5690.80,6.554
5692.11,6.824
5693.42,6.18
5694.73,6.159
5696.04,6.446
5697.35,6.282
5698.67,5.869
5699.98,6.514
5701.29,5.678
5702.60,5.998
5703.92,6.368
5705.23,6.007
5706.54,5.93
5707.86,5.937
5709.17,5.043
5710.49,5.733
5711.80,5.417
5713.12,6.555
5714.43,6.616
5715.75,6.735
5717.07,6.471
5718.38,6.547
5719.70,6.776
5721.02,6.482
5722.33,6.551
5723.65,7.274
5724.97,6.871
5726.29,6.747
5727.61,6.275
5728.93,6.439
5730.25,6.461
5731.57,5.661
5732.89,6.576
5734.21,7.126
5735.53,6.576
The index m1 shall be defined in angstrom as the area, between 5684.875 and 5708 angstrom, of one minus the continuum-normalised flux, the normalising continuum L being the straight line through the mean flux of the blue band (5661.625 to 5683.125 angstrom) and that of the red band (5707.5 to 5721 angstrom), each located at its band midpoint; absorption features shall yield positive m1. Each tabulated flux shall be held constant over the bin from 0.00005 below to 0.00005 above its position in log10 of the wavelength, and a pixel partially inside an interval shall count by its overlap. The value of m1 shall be 0.1 angstrom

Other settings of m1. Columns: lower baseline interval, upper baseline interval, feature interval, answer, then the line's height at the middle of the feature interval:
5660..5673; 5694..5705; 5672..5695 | -0.6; 6.19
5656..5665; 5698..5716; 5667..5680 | -1.0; 5.93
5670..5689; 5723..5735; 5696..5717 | 1.3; 6.48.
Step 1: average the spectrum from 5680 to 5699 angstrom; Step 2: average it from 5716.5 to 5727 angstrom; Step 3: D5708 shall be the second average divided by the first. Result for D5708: 1.1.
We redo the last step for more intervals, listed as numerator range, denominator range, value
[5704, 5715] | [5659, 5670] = 0.97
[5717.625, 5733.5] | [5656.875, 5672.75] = 1.08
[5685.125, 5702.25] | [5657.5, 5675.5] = 1.01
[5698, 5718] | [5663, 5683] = 0.96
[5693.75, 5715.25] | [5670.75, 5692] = 0.95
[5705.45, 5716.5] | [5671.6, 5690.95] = 0.94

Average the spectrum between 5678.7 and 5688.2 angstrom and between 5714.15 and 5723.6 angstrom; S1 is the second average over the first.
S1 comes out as 1.1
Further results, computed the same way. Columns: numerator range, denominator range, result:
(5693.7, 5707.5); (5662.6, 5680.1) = 0.96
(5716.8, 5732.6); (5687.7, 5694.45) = 1.04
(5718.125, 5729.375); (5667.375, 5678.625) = 1.03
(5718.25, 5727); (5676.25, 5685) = 1.08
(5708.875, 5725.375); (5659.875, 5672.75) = 1.03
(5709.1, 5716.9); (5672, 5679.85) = 0.93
